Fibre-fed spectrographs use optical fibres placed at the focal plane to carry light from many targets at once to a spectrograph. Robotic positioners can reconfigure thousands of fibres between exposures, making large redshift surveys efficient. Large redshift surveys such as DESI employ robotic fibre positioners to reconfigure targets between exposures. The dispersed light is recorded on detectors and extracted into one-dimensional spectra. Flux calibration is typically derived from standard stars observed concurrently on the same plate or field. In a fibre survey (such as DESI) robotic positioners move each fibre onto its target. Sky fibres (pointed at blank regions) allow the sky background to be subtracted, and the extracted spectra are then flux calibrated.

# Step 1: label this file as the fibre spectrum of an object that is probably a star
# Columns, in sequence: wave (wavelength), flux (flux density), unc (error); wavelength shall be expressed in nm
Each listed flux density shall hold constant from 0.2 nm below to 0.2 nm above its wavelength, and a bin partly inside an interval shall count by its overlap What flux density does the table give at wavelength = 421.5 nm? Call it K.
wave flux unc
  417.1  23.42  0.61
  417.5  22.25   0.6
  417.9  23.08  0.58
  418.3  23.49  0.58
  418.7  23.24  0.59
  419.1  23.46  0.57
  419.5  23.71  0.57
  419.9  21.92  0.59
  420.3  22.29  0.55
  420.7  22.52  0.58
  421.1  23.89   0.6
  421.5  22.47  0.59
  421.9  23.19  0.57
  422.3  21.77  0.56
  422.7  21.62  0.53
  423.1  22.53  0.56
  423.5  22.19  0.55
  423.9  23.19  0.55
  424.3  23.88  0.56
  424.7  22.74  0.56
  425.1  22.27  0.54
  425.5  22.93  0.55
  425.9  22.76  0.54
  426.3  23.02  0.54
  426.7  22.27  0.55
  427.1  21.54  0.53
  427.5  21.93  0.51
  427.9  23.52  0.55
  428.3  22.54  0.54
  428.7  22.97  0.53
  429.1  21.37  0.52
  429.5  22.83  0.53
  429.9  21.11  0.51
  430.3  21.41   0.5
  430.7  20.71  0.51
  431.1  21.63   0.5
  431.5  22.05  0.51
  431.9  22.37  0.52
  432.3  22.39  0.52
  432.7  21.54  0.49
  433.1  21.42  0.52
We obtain 22.47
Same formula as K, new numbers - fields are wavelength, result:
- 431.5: 22.05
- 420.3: 22.29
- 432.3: 22.39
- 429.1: 21.37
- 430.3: 21.41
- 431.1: 21.63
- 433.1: 21.42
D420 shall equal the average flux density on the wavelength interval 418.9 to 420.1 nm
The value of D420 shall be 23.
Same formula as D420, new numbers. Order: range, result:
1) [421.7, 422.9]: 22.2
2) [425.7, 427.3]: 22.4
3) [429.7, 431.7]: 21.4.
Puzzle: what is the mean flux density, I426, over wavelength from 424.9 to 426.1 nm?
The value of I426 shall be 22.7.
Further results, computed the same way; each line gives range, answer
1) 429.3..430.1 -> 22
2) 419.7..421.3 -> 22.7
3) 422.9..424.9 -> 22.9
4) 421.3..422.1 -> 22.8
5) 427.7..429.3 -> 22.6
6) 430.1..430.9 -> 21.1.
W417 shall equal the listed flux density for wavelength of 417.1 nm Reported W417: 23.42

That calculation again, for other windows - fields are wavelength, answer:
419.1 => 23.46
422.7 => 21.62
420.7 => 22.52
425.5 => 22.93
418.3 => 23.49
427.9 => 23.52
